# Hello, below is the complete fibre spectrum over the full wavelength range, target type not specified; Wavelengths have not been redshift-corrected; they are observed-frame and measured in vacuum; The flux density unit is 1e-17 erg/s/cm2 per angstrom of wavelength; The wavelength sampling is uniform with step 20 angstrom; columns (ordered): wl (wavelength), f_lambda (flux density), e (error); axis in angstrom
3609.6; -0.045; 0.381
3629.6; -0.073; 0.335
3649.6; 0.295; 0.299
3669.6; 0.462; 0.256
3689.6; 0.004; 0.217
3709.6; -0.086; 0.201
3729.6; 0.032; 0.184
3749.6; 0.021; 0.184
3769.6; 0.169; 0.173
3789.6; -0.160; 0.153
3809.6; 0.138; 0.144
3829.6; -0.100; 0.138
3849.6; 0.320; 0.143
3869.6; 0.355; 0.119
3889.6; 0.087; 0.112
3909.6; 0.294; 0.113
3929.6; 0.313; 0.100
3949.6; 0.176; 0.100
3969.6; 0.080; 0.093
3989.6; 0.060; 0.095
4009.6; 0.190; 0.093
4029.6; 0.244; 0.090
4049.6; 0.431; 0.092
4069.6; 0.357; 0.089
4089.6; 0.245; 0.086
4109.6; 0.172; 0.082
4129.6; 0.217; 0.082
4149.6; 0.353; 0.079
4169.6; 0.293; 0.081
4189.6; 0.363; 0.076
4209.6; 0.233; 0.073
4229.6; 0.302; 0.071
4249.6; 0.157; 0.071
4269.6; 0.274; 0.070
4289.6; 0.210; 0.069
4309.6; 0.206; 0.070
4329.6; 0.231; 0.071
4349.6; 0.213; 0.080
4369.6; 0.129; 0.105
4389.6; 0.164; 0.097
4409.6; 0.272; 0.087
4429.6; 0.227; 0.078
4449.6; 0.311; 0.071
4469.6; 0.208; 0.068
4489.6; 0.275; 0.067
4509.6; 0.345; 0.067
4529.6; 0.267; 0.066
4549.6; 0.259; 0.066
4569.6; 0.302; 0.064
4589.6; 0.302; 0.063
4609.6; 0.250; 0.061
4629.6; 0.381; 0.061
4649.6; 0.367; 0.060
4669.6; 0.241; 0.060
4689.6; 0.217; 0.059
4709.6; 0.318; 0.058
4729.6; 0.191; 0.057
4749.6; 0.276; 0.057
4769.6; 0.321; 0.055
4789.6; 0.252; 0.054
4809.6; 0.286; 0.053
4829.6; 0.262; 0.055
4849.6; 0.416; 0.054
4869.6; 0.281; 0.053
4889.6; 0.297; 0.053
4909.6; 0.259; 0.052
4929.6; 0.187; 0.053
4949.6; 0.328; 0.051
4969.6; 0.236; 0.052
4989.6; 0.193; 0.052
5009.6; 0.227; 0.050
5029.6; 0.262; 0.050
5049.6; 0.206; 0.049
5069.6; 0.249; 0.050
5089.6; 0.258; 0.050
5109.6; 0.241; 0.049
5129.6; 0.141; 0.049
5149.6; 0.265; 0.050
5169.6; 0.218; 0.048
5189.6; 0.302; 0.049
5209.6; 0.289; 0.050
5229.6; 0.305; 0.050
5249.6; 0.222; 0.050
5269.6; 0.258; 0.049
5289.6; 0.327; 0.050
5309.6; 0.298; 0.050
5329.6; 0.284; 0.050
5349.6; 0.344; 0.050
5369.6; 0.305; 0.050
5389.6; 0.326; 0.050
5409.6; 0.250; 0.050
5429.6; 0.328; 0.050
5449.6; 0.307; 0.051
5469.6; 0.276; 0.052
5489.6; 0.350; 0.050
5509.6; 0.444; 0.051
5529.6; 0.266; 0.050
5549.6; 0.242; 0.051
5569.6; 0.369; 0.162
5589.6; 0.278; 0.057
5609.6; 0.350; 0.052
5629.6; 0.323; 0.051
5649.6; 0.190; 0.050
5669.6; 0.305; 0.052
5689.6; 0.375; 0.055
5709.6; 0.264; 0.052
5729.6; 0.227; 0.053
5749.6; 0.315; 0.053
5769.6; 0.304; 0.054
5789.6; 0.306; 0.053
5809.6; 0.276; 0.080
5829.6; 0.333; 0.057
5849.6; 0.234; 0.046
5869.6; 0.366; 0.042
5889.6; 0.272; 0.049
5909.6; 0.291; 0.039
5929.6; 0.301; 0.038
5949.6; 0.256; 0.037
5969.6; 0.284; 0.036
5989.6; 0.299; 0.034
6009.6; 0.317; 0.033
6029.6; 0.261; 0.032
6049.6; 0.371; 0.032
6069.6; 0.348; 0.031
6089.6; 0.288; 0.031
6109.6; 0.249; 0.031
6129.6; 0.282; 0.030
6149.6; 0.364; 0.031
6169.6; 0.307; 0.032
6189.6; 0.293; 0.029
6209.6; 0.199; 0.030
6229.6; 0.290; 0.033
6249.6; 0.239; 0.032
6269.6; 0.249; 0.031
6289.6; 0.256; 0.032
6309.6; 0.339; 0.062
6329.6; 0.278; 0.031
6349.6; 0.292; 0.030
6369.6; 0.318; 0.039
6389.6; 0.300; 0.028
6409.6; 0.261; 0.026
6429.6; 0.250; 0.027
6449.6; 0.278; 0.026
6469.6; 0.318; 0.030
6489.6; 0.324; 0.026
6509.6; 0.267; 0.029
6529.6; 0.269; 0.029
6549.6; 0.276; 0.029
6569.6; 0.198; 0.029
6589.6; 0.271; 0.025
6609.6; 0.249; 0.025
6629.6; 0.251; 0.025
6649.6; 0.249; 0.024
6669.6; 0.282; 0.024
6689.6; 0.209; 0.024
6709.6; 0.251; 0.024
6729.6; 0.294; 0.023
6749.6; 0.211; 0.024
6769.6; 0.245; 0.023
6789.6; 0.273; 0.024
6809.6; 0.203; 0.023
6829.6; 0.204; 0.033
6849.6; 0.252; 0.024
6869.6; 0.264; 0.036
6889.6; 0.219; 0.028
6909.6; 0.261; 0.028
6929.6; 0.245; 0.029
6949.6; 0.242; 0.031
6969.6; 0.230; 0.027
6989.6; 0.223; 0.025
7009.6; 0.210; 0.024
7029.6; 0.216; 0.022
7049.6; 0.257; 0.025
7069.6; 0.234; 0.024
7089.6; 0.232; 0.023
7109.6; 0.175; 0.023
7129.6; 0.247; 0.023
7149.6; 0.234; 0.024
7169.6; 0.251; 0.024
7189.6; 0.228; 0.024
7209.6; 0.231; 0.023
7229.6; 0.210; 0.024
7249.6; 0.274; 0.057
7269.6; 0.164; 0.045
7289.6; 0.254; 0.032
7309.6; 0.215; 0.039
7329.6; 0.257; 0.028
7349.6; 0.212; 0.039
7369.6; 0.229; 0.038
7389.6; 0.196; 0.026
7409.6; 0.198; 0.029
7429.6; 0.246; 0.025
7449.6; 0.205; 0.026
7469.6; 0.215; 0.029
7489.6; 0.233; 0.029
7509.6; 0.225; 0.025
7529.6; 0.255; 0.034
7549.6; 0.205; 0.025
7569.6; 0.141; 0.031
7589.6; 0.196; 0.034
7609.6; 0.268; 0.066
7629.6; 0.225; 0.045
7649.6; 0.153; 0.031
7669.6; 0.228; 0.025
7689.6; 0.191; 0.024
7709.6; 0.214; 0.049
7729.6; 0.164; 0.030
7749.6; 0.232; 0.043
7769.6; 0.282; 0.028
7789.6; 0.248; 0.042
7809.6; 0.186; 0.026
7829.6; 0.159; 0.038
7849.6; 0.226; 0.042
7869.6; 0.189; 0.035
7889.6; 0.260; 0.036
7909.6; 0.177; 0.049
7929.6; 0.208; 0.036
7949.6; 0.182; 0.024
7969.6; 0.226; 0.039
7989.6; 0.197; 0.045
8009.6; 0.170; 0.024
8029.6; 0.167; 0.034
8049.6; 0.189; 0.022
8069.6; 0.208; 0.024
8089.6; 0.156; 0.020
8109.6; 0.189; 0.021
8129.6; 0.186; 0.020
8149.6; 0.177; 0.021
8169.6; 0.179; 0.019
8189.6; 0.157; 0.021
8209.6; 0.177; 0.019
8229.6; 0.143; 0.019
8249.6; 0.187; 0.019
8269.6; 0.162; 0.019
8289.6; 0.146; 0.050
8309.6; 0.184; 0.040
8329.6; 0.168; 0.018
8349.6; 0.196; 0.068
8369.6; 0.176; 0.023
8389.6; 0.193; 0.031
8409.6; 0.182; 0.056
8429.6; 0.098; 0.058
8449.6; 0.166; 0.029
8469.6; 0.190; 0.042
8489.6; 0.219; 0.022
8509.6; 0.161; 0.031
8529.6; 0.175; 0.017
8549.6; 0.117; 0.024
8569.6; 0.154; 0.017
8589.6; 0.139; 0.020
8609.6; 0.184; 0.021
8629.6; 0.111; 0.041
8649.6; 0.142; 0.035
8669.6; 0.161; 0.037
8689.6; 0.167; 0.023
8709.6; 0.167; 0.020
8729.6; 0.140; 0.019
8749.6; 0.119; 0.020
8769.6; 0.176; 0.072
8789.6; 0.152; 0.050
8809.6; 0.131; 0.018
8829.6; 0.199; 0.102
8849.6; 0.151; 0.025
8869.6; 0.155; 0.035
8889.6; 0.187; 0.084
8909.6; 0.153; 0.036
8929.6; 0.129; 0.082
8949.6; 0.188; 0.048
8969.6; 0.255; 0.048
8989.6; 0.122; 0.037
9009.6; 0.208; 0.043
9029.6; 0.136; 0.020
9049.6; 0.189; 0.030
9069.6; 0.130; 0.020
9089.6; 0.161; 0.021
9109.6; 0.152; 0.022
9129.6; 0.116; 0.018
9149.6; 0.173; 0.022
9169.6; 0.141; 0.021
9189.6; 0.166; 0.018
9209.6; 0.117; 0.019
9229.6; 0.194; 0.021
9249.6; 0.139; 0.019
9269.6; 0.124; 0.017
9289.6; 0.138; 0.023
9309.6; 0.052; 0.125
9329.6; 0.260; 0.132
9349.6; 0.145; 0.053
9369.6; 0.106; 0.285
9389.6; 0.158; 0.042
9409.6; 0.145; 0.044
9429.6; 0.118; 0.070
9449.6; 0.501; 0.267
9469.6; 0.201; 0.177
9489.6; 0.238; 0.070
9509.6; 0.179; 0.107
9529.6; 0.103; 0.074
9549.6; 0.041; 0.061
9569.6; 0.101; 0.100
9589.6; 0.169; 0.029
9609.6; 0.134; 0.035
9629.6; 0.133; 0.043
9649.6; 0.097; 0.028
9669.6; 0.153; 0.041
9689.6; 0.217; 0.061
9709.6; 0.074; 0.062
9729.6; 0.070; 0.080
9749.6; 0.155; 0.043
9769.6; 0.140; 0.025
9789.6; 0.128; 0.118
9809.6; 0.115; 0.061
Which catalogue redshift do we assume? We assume 0.001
